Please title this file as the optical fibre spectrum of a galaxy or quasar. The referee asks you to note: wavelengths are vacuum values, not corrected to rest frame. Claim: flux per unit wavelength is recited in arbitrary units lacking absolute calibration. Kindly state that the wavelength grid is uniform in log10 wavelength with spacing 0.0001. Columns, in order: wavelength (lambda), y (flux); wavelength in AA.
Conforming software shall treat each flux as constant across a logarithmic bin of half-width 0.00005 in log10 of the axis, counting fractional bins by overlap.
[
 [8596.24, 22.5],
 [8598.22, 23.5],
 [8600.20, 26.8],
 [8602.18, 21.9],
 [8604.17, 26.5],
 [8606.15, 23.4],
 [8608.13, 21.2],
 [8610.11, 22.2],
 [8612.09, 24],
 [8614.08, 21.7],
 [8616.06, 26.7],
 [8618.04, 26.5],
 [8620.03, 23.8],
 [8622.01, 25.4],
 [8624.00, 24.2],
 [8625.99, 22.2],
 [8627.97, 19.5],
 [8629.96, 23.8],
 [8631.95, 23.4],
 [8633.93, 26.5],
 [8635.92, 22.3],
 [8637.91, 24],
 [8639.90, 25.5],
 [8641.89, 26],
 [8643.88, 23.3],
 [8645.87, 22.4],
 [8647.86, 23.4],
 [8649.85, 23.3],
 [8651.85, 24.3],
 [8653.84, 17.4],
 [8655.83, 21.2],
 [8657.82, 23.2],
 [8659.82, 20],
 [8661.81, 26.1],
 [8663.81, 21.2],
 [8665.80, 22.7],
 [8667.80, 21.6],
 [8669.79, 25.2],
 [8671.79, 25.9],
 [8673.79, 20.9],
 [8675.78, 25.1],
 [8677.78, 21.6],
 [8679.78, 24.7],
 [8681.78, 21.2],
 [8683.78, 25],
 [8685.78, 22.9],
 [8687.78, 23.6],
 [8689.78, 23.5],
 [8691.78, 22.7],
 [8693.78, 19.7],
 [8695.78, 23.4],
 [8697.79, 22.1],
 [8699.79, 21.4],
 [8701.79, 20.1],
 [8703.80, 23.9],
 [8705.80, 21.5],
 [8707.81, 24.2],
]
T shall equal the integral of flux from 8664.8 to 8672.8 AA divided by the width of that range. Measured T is 23.8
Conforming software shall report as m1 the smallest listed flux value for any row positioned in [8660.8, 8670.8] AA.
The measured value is 21.2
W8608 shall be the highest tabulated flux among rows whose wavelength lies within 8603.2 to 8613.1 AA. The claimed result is 26.5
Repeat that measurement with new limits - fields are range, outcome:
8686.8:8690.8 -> 23.6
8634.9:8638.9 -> 24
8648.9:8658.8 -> 24.3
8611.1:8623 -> 26.7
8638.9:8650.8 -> 26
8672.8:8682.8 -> 25.1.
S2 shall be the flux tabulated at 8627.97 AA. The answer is 19.5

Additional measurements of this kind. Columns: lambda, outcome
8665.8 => 22.7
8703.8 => 23.9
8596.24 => 22.5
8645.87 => 22.4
